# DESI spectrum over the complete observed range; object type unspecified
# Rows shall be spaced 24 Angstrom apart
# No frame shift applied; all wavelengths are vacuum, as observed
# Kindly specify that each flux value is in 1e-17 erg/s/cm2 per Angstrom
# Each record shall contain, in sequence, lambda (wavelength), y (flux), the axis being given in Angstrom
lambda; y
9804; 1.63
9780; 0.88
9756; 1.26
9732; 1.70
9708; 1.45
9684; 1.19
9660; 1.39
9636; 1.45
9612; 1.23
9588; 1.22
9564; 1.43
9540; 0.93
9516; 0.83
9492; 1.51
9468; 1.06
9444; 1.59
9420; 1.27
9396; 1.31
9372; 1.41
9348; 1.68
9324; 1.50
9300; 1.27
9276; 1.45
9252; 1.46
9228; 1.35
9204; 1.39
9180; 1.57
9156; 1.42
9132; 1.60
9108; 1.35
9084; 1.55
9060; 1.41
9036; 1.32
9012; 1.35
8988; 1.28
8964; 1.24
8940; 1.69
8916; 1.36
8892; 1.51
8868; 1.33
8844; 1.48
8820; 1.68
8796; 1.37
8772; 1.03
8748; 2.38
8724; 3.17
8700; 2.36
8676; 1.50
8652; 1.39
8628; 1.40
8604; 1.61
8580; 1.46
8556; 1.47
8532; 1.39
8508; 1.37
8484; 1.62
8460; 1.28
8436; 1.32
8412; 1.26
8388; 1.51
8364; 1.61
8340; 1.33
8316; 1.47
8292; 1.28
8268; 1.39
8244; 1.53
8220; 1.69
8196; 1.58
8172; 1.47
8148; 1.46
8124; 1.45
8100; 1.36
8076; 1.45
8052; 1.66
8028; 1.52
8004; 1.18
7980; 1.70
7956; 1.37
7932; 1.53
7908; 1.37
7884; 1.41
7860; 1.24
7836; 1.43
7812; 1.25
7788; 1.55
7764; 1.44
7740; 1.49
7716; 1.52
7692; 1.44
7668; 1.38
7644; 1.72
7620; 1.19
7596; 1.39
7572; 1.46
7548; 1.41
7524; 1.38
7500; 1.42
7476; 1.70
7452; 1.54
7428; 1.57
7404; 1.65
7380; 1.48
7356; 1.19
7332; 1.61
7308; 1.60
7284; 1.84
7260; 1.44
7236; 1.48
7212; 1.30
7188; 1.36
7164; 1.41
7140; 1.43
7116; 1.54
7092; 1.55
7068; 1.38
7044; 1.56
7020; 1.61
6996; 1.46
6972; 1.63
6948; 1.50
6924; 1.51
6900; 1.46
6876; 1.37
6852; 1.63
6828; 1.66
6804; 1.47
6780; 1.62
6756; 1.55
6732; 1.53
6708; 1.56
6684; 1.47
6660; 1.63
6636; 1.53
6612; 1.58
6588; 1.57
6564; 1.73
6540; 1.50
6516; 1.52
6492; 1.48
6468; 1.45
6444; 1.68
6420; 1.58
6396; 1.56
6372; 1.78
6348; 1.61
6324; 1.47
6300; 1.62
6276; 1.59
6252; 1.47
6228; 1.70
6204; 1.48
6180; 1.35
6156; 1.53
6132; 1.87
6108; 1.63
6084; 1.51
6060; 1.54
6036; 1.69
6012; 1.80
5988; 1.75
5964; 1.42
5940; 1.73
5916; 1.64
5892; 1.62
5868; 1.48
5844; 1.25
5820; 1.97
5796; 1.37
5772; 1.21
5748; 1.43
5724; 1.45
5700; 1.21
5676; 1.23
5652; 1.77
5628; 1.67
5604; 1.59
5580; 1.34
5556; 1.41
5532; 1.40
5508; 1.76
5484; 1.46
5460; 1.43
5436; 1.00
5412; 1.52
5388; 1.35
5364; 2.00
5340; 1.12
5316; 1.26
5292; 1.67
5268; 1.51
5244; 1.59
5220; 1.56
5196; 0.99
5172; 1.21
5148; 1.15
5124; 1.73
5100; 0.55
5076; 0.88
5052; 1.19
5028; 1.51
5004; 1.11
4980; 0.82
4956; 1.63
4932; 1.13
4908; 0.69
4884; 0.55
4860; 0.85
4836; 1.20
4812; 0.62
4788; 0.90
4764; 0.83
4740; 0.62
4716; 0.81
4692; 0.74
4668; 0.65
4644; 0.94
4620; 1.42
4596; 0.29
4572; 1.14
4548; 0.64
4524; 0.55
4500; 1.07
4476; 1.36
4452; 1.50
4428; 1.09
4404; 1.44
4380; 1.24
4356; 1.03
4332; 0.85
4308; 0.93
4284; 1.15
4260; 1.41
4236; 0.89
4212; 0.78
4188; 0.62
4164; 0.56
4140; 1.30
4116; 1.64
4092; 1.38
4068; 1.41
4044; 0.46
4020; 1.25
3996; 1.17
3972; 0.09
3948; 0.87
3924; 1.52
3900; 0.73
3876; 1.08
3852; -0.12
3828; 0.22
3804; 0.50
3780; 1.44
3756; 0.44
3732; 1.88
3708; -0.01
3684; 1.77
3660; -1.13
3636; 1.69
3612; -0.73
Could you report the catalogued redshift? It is 0.327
